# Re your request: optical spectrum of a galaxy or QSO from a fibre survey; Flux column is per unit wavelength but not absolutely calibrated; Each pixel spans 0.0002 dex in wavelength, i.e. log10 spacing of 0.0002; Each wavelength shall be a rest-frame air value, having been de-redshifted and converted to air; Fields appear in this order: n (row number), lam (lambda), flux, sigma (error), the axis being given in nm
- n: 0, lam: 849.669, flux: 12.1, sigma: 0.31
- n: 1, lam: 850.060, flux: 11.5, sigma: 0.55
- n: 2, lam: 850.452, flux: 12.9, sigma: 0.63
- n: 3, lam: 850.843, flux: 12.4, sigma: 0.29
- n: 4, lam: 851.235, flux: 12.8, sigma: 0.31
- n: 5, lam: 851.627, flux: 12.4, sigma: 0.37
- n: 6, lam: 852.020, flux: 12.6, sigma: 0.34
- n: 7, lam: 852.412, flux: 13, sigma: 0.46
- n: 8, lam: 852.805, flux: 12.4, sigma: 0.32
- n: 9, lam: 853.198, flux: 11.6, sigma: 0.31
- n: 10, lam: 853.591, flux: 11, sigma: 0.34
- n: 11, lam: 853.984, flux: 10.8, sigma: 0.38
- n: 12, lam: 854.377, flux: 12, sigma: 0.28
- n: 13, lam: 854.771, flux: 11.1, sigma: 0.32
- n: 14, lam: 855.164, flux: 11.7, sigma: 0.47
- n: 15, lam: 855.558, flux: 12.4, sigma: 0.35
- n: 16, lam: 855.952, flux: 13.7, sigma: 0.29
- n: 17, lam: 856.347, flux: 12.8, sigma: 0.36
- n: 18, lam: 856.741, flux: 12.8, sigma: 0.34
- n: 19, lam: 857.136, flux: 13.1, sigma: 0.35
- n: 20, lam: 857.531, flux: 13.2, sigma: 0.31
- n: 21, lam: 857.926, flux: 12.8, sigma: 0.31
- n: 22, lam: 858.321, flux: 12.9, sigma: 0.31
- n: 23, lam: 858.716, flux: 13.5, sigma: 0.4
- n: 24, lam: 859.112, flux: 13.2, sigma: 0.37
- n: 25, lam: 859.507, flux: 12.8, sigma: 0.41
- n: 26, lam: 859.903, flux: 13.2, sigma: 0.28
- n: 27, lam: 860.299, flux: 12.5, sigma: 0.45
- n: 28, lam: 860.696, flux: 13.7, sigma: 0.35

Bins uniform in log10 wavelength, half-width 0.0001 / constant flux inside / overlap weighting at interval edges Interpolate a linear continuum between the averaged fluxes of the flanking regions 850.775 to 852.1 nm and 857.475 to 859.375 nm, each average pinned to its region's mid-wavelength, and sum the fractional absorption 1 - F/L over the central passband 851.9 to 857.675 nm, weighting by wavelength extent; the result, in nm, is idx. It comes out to 0.250 nm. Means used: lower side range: 12.6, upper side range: 13.1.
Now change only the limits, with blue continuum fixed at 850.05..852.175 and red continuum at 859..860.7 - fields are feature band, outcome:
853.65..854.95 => 0.15 nm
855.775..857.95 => -0.04 nm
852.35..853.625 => 0.06 nm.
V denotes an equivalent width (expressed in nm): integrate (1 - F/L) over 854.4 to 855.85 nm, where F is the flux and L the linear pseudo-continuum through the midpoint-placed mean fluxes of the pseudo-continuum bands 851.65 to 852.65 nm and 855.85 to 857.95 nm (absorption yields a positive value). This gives 0.12 nm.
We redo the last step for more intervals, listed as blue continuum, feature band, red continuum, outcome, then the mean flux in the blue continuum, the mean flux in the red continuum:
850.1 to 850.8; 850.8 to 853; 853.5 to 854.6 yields -0.11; 12.5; 11.3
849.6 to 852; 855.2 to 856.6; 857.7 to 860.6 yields -0.01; 12.4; 13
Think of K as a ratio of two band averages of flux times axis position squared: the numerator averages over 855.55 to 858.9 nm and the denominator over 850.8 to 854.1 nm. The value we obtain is 1.1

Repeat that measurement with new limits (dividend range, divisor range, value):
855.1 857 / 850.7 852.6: 1.02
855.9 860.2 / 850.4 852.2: 1.05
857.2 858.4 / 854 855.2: 1.14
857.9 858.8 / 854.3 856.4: 1.07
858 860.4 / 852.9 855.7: 1.14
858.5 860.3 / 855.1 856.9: 1.04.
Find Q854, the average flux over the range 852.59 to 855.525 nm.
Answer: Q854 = 11.6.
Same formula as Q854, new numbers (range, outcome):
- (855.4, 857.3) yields 13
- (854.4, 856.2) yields 12.2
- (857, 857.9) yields 13.1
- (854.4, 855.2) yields 11.5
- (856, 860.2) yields 13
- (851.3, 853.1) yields 12.6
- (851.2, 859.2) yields 12.4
